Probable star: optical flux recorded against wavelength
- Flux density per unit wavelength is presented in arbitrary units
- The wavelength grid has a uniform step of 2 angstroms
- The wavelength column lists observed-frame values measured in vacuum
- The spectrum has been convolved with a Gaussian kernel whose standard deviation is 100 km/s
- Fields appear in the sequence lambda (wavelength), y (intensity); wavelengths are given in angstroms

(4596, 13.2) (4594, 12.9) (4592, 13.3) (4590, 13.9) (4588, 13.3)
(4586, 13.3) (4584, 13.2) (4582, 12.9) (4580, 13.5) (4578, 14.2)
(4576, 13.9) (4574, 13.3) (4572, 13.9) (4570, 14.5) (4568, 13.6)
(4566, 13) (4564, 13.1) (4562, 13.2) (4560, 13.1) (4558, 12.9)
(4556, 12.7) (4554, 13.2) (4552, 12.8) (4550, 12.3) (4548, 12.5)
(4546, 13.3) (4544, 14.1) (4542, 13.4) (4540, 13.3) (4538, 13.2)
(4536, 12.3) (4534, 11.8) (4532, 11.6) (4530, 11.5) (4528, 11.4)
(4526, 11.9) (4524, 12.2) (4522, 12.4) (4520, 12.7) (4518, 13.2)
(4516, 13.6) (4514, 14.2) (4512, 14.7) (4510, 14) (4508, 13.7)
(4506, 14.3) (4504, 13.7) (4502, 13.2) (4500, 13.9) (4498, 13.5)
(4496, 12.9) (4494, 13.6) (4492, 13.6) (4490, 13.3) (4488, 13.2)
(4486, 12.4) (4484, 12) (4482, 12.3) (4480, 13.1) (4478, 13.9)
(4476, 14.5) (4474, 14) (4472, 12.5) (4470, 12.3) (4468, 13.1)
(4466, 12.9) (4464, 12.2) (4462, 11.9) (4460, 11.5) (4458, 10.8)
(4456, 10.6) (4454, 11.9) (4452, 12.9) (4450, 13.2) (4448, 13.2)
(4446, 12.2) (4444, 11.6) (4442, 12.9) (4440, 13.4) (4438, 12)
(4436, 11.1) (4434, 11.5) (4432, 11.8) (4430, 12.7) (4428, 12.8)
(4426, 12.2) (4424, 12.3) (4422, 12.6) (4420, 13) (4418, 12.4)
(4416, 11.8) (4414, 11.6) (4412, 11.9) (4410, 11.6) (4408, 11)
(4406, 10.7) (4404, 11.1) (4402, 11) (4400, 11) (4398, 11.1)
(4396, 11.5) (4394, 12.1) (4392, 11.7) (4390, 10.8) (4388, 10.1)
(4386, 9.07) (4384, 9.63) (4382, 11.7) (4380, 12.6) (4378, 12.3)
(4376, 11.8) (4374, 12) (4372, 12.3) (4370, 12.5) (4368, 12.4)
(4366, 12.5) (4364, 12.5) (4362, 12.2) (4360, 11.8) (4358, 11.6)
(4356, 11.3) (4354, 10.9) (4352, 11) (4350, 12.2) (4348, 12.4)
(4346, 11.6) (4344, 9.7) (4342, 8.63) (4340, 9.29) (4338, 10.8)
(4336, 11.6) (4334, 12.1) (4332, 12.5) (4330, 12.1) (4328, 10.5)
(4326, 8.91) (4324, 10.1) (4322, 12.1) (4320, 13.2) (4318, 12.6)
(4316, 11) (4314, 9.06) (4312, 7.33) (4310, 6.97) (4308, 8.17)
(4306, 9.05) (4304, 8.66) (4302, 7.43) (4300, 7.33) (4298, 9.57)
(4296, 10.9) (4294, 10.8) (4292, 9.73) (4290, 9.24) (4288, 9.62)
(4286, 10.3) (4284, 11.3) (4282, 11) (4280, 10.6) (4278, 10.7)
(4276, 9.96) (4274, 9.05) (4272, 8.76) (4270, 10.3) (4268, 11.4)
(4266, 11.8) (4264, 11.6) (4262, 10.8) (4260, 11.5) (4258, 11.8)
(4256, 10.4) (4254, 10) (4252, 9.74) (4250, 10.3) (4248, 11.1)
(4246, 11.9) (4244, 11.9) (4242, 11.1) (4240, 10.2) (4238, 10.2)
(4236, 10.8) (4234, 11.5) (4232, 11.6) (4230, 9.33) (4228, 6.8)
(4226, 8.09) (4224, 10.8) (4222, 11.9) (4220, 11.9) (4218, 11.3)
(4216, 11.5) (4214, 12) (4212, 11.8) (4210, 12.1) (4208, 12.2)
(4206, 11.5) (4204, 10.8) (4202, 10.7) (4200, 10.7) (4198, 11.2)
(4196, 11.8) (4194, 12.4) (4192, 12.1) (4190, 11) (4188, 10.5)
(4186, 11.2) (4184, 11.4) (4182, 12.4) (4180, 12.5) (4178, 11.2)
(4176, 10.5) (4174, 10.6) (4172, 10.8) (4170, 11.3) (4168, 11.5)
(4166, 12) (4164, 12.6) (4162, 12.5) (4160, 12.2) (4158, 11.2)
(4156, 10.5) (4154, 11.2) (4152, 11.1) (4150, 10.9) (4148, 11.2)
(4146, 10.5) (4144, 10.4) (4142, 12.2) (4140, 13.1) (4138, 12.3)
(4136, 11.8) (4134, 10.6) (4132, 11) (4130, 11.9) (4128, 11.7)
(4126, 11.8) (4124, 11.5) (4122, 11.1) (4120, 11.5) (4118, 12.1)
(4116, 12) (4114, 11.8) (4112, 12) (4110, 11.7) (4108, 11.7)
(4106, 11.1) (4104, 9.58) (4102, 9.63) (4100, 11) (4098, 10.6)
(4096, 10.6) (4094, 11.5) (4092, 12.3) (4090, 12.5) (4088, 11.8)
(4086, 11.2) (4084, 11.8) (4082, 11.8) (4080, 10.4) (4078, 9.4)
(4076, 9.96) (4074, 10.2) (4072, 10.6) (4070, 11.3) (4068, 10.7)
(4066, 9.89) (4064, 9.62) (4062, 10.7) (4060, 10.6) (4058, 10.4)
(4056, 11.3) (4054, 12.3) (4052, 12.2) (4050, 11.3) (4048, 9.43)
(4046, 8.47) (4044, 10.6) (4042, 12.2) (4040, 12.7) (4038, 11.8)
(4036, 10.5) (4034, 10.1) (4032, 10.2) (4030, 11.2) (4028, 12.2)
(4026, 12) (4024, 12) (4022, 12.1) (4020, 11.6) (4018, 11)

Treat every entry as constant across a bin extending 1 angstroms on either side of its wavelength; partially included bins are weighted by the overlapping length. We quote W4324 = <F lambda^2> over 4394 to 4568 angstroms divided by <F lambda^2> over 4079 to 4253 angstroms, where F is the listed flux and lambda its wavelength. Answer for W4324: 1.29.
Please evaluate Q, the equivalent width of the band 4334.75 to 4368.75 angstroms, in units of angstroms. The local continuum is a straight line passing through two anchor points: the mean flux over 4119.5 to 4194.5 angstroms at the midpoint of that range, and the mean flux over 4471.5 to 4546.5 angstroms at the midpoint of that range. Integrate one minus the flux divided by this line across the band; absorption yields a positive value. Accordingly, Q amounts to 2.9 angstroms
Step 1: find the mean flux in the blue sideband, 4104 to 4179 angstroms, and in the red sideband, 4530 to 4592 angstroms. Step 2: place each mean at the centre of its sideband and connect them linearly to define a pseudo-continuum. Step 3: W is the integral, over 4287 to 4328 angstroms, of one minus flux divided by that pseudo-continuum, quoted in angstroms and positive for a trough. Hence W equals 8.53 angstroms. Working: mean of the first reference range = 11.5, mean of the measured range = 9.61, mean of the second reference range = 13.2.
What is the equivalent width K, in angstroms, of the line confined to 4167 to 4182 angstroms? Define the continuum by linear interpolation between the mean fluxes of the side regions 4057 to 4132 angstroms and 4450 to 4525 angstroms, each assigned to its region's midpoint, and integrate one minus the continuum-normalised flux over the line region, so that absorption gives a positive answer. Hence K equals 0.2 angstroms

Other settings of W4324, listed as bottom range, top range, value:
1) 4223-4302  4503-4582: 1.45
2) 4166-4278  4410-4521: 1.30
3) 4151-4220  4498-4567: 1.33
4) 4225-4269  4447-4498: 1.33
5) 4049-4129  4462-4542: 1.42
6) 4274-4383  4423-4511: 1.26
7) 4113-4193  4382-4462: 1.16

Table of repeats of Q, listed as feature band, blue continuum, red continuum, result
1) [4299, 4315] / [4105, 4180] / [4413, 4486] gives 5.32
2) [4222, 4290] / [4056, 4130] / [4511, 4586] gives 7.41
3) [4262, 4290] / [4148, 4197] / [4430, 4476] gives 3.14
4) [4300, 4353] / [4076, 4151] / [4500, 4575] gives 8.37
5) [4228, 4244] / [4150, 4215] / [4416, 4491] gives 1.60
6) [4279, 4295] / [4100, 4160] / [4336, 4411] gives 1.42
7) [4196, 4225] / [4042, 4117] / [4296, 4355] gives -2.47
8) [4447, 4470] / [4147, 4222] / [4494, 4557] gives 0.93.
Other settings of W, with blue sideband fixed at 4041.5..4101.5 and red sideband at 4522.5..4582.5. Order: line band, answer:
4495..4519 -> -1.9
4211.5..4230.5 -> 1.6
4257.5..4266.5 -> 0.2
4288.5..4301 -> 2.4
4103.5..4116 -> -0.5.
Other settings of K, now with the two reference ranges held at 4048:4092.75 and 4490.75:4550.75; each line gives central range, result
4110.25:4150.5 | -1.19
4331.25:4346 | 1.84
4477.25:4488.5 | 0.10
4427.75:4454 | 0.66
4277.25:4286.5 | 0.89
